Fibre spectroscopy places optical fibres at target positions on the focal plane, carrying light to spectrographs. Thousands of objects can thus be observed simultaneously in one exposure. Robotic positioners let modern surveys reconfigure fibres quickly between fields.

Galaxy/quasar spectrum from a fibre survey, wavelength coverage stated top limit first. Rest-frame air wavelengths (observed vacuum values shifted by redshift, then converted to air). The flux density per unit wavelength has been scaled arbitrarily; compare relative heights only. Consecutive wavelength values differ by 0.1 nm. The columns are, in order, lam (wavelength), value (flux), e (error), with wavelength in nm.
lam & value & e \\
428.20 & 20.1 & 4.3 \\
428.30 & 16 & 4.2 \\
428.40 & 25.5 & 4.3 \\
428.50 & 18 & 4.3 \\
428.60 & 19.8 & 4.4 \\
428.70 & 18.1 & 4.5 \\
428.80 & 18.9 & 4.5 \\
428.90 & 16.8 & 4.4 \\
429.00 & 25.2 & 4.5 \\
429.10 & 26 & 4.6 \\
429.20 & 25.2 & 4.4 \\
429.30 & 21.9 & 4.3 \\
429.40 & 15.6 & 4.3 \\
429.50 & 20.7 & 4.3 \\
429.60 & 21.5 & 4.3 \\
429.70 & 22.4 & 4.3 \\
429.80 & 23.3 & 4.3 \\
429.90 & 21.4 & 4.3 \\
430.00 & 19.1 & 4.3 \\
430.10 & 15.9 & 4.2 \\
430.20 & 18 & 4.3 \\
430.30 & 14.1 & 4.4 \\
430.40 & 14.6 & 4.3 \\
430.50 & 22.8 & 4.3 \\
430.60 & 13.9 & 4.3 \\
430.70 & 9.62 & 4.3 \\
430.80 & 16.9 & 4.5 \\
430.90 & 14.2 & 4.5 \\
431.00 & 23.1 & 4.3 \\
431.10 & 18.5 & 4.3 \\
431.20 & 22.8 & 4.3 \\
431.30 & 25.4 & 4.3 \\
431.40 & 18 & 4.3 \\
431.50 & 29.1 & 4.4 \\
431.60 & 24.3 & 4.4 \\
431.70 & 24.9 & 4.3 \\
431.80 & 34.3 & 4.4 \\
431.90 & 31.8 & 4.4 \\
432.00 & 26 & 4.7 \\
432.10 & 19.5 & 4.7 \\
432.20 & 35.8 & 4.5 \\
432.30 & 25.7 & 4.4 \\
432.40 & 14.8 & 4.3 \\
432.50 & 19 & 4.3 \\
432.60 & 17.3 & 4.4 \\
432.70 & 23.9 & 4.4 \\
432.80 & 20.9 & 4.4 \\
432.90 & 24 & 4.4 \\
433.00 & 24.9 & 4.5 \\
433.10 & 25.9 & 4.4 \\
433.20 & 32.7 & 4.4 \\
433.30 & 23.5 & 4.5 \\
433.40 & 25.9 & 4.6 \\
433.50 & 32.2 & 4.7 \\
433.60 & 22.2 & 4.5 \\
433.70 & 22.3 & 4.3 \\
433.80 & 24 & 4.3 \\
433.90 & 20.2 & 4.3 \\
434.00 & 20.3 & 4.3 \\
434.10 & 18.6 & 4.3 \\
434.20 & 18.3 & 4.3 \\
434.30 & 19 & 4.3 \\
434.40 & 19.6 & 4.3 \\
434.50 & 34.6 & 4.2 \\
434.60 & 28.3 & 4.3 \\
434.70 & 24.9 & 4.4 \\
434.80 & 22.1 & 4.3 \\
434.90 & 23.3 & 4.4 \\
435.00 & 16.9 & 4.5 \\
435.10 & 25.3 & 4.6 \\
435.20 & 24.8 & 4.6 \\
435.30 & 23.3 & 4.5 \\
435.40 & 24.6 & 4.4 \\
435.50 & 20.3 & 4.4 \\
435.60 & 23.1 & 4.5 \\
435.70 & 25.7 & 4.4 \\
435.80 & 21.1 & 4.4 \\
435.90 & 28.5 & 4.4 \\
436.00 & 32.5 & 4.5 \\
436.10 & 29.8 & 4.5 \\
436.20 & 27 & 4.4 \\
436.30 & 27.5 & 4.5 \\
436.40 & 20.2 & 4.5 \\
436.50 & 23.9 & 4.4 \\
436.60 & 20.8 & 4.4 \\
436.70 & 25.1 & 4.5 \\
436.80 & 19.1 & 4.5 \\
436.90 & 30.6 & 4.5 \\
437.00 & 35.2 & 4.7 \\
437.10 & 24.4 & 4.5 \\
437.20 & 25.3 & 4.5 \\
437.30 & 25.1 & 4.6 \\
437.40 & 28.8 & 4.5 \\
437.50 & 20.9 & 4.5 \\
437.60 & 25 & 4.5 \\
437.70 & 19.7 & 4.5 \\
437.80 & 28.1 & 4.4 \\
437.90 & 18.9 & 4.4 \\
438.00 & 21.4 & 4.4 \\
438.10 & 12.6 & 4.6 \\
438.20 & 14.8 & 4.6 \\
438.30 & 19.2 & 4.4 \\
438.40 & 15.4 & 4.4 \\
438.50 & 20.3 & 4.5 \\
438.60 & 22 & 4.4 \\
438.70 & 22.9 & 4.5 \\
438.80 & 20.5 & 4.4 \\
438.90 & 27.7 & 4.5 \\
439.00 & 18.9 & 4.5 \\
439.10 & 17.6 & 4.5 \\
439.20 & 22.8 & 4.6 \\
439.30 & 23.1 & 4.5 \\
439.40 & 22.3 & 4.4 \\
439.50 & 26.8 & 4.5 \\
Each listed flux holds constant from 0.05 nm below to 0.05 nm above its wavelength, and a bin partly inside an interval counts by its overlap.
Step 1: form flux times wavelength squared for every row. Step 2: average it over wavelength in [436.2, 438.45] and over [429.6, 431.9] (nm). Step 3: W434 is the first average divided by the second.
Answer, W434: 1.15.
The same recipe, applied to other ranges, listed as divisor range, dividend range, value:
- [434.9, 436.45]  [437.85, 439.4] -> 0.82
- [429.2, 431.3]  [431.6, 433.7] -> 1.35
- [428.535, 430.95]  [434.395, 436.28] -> 1.36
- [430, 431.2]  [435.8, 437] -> 1.59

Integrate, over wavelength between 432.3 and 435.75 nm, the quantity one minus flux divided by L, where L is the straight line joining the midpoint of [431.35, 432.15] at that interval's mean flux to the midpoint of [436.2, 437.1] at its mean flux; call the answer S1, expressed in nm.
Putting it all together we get 0.337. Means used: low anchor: 26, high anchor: 25.3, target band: 23.2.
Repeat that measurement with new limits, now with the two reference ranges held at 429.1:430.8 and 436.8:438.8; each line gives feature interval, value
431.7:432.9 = -0.270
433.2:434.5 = -0.149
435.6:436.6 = -0.188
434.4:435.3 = -0.148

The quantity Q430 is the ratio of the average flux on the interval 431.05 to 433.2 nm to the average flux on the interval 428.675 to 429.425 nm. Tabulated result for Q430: 1.15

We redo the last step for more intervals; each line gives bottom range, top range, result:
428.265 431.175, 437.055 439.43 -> 1.12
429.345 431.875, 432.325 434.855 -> 1.14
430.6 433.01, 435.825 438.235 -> 1.09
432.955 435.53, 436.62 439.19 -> 0.94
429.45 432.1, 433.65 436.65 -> 1.13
